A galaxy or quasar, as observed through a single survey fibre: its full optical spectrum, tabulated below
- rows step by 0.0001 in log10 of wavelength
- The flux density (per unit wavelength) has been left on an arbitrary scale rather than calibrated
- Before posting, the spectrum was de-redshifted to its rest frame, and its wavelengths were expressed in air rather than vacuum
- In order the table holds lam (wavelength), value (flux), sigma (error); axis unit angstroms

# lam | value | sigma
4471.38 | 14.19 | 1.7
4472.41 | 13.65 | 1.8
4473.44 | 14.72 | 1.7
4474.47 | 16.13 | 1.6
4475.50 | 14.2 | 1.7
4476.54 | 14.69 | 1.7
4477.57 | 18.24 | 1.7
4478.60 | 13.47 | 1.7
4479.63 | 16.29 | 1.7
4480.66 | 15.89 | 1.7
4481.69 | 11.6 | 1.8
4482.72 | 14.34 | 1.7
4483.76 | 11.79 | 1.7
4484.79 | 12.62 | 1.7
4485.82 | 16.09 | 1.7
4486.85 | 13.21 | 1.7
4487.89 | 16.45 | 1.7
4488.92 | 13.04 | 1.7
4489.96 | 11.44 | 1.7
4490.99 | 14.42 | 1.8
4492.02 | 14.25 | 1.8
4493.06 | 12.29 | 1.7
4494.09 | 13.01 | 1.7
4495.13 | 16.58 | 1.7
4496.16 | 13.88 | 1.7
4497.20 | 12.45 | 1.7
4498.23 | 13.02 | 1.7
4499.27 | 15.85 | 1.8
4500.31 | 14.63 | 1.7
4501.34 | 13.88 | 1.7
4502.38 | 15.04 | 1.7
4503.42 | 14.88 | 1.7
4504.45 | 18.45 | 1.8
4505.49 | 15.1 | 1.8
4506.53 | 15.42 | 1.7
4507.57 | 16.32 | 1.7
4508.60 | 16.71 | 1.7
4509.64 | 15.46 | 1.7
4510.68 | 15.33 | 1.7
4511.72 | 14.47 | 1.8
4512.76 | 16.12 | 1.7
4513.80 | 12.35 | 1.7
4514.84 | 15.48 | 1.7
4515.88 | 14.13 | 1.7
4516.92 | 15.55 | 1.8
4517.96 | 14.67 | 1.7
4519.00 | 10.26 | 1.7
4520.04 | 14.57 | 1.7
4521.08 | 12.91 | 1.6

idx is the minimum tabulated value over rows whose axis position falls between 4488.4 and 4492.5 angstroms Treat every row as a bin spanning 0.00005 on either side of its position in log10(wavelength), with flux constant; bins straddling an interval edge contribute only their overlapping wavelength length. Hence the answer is 11.44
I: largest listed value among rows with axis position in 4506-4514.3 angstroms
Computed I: 16.71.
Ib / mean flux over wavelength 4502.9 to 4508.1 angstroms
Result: 16.1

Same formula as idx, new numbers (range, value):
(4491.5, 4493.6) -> 12.29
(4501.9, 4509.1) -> 14.88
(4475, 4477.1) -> 14.2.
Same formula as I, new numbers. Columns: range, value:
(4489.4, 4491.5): 14.42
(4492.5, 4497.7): 16.58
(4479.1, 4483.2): 16.29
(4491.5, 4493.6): 14.25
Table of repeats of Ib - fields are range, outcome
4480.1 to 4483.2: 14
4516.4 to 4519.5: 13.5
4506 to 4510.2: 16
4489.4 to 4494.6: 13.1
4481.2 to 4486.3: 13.3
